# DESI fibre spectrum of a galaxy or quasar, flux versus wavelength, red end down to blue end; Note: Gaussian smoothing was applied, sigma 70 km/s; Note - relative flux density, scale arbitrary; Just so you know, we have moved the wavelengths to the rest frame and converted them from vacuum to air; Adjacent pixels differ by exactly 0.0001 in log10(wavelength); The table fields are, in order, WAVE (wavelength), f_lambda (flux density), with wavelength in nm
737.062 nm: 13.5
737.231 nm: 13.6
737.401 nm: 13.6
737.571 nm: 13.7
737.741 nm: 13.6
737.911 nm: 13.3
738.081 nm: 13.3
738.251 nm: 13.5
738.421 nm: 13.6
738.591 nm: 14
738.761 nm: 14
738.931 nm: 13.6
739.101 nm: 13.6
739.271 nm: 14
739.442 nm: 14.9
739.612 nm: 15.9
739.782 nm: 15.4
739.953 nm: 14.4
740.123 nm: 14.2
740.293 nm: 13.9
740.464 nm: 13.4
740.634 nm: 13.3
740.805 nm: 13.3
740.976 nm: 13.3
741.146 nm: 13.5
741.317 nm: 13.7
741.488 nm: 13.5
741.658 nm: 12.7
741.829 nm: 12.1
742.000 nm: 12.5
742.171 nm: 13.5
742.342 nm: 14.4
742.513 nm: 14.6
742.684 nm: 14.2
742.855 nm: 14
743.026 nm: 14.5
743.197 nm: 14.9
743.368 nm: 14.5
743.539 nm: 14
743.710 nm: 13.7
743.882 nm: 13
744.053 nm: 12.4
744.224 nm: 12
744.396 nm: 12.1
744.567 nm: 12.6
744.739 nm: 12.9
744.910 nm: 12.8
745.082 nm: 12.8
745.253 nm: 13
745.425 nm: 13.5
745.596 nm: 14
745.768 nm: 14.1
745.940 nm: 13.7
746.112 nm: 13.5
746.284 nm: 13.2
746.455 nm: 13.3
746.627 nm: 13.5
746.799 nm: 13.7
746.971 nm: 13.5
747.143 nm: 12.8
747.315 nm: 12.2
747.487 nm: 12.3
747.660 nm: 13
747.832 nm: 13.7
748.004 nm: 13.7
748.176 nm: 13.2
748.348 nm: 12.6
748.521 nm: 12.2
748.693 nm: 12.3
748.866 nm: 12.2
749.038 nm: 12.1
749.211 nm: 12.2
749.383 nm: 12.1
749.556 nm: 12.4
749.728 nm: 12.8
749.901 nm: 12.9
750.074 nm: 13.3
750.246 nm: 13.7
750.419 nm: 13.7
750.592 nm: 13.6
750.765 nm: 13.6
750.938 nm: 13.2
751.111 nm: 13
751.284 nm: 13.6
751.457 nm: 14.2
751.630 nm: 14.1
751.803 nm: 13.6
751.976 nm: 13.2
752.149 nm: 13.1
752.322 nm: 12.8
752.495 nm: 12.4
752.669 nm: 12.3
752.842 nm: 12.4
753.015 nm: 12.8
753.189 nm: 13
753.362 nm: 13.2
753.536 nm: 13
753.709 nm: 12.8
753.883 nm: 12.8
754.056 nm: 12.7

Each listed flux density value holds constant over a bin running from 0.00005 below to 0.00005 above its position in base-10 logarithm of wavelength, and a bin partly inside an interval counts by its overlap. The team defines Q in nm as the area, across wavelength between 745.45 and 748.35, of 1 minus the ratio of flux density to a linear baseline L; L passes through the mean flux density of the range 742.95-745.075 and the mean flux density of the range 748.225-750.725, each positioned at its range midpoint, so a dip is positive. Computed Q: -0.07 nm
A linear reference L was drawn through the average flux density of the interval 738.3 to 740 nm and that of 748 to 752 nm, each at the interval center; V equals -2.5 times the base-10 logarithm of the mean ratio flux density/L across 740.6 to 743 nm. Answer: 0.040 mag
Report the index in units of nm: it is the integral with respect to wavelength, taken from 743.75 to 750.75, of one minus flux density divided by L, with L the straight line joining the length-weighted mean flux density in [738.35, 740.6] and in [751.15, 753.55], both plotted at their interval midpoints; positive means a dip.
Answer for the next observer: 0.30 nm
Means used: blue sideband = 14.2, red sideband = 13.1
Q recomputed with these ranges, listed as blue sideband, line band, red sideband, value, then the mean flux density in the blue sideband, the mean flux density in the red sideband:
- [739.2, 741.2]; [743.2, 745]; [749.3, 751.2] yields 0.09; 14.1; 13.1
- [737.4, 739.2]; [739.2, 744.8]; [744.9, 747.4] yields -0.08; 13.6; 13.3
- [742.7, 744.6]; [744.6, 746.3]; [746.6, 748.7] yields -0.01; 13.5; 13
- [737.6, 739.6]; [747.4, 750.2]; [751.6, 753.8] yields 0.10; 13.8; 12.9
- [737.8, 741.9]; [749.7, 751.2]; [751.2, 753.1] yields -0.01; 13.8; 13.1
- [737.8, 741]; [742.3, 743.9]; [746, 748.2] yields -0.07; 14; 13.2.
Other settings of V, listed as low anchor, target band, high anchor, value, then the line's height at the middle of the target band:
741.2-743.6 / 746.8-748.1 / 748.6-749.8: -0.03 mag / 12.7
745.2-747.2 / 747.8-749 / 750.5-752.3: 0.06 mag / 13.5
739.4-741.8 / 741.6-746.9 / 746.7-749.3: -0.01 mag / 13.3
